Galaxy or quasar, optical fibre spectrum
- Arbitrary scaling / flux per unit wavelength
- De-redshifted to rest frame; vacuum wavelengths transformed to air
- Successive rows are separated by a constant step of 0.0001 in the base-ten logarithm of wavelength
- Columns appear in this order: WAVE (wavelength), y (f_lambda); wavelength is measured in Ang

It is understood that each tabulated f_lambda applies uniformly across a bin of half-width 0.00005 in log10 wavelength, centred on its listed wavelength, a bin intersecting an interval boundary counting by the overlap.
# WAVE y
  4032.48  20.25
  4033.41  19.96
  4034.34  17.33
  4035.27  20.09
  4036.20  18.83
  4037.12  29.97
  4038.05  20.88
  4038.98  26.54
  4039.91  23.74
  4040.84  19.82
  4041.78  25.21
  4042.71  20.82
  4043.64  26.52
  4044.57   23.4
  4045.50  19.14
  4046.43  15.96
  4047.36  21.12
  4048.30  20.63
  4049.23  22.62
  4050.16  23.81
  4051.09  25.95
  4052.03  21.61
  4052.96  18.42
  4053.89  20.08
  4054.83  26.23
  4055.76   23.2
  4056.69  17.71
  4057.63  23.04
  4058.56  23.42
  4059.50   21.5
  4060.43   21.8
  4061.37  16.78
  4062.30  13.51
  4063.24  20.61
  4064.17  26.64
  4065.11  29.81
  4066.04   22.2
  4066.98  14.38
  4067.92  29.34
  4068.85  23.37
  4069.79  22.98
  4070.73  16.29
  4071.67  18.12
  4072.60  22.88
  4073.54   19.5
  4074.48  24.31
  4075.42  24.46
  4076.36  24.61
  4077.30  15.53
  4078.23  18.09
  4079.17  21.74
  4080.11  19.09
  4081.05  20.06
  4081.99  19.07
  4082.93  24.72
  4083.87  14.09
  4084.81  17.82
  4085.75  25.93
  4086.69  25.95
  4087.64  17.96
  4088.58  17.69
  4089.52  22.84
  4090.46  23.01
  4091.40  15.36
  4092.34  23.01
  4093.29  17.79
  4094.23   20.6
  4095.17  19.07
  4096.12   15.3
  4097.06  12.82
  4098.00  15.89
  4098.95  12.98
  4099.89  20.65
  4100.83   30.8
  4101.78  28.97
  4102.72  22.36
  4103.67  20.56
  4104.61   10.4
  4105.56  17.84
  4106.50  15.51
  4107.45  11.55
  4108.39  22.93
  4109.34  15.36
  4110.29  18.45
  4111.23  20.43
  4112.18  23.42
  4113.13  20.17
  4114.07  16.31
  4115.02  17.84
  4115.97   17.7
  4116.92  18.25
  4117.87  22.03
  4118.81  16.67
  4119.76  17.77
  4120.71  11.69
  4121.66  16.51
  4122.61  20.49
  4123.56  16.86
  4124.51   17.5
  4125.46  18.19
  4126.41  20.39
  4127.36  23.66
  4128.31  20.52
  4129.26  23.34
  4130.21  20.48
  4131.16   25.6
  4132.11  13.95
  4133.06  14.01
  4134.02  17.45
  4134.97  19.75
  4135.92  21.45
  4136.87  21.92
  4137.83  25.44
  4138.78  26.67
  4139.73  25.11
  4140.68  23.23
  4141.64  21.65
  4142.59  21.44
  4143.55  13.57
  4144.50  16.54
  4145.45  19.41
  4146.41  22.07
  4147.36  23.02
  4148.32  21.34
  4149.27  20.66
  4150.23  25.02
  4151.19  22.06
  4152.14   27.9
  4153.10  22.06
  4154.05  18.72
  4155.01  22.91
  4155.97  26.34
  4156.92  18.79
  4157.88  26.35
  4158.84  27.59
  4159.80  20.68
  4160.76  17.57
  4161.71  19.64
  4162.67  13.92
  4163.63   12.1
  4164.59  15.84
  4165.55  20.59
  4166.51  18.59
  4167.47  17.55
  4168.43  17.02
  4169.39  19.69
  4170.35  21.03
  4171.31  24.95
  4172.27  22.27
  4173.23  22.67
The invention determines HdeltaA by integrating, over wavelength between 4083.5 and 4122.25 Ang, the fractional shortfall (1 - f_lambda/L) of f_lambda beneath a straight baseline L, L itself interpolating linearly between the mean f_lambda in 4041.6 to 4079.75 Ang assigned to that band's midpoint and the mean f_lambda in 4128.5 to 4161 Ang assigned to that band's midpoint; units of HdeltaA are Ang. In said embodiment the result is 4.9 Ang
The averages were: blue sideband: 21.6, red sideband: 21.6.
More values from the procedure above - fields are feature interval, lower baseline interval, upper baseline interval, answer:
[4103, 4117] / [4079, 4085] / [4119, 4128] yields 0.5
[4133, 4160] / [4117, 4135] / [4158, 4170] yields -4.7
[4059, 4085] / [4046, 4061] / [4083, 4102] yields 0.0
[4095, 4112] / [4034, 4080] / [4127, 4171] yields 2.2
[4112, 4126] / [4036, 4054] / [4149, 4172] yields 2.2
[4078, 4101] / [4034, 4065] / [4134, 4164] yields 2.2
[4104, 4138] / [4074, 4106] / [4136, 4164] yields 3.6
